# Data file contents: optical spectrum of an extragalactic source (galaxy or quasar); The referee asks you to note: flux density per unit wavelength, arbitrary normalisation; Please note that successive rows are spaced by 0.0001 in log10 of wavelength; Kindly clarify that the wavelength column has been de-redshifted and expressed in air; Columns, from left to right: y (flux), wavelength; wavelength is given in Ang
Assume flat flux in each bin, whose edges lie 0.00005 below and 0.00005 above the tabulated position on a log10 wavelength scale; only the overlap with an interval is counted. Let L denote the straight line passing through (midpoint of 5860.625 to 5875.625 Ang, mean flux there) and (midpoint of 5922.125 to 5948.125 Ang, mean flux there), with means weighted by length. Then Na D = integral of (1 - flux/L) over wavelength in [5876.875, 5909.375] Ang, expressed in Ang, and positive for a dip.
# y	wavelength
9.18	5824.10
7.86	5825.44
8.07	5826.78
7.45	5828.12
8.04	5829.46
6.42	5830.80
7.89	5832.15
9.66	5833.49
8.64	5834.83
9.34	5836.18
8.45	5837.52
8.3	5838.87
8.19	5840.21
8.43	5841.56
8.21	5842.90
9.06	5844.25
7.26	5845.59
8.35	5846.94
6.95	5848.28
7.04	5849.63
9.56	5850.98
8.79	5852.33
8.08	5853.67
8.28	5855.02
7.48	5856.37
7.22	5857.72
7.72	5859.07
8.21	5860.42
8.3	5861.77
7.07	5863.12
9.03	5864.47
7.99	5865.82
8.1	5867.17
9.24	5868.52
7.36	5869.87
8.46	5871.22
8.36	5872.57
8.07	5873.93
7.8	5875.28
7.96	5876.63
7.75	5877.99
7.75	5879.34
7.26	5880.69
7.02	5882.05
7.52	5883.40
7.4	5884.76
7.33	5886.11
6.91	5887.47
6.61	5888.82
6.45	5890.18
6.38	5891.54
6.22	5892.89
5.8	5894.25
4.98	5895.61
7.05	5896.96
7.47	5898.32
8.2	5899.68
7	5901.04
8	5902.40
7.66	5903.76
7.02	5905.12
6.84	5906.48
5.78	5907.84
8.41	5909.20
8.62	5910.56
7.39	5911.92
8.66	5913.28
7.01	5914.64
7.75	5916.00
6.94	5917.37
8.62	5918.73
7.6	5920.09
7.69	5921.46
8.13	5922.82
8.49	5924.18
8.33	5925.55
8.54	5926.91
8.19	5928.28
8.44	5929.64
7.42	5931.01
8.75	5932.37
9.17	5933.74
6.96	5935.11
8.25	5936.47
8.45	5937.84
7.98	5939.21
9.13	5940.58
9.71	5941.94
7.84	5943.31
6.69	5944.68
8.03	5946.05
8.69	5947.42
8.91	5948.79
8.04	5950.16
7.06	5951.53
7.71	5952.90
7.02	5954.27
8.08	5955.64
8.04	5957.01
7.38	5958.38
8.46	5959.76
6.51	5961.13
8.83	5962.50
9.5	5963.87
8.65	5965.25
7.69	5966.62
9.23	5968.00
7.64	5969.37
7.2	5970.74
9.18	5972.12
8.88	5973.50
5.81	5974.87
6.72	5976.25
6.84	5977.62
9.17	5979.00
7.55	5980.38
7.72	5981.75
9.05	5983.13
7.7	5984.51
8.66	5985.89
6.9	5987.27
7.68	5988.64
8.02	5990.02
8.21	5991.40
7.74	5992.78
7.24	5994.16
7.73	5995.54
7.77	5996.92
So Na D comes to 4.7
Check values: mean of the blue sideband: 8.17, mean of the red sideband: 8.27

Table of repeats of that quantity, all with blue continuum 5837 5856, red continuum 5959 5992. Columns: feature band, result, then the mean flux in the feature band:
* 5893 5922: 2.7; 7.33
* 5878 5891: 1.6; 7.16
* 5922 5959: -0.4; 8.13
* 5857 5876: 0.2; 8.07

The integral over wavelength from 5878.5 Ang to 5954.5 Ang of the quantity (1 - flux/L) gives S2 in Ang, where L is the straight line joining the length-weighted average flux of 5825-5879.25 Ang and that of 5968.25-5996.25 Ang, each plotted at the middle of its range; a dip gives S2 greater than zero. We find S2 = 3.06 Ang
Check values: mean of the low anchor 8.11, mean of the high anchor 7.81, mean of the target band 7.64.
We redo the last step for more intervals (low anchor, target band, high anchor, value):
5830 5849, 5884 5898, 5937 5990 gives 2.7 Ang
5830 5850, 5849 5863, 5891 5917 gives -0.2 Ang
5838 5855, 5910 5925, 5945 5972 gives 0.4 Ang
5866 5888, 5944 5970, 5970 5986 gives -0.6 Ang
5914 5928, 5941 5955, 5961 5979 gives -0.1 Ang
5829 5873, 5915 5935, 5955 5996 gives -0.2 Ang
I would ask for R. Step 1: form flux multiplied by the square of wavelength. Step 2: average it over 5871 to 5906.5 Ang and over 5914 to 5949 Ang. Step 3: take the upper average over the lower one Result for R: 1.1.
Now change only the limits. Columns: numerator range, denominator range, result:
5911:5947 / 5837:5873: 1.02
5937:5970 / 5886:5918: 1.17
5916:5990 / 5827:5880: 1.02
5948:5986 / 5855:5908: 1.10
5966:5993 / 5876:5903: 1.15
